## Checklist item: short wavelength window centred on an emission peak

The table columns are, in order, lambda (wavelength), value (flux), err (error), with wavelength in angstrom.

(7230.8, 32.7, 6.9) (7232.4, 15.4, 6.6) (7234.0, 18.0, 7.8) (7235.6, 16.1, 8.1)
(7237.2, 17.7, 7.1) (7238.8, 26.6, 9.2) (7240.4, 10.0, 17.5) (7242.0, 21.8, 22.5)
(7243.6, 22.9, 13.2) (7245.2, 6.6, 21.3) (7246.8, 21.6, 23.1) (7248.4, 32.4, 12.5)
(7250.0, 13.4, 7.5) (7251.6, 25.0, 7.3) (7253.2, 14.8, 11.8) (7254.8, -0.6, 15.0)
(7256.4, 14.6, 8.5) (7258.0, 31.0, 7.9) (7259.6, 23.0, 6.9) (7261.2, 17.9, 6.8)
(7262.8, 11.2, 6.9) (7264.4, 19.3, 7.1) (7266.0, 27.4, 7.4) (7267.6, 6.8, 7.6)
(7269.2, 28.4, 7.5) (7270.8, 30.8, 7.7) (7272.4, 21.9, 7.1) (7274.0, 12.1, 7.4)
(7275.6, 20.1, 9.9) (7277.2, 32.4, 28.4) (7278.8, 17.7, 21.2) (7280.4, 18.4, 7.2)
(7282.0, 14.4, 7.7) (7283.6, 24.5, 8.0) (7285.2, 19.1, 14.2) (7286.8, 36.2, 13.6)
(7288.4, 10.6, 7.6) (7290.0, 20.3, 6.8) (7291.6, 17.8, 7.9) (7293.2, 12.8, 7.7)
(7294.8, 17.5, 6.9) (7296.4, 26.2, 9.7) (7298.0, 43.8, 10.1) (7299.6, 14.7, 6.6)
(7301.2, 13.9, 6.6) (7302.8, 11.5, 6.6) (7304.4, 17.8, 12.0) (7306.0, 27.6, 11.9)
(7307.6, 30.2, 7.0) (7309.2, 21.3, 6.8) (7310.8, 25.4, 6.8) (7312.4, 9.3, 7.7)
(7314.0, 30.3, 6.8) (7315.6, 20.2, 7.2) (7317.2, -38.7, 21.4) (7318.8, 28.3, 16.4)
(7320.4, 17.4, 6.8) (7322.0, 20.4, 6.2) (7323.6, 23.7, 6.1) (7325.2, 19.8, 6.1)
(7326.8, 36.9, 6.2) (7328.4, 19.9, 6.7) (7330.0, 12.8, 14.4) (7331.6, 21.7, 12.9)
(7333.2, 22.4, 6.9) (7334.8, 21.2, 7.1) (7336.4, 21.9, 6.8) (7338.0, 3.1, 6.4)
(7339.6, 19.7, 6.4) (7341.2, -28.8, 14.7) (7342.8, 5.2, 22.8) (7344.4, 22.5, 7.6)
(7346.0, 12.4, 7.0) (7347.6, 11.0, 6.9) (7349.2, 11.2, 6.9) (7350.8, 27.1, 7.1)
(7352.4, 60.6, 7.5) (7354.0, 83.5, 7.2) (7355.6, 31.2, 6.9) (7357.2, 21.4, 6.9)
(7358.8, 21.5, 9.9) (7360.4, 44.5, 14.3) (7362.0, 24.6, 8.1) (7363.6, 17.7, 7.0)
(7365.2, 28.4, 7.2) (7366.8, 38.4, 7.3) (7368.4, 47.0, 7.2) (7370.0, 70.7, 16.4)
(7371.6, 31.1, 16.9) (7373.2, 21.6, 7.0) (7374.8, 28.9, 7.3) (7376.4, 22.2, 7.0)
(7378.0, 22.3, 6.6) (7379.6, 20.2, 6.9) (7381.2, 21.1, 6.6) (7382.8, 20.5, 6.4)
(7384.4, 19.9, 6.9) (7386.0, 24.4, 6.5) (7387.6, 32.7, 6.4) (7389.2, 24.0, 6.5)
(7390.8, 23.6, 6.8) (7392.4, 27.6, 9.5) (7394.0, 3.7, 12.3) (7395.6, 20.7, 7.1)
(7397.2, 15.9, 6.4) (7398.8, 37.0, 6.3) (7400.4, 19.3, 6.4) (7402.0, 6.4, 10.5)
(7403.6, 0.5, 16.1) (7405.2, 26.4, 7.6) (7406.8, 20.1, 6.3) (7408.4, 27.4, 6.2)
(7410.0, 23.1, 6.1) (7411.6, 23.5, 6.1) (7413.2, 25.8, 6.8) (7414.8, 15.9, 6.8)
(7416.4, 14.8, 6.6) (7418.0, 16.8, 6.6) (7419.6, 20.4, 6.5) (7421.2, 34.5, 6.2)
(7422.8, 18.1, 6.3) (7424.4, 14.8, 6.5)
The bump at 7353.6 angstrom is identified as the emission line [S II]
